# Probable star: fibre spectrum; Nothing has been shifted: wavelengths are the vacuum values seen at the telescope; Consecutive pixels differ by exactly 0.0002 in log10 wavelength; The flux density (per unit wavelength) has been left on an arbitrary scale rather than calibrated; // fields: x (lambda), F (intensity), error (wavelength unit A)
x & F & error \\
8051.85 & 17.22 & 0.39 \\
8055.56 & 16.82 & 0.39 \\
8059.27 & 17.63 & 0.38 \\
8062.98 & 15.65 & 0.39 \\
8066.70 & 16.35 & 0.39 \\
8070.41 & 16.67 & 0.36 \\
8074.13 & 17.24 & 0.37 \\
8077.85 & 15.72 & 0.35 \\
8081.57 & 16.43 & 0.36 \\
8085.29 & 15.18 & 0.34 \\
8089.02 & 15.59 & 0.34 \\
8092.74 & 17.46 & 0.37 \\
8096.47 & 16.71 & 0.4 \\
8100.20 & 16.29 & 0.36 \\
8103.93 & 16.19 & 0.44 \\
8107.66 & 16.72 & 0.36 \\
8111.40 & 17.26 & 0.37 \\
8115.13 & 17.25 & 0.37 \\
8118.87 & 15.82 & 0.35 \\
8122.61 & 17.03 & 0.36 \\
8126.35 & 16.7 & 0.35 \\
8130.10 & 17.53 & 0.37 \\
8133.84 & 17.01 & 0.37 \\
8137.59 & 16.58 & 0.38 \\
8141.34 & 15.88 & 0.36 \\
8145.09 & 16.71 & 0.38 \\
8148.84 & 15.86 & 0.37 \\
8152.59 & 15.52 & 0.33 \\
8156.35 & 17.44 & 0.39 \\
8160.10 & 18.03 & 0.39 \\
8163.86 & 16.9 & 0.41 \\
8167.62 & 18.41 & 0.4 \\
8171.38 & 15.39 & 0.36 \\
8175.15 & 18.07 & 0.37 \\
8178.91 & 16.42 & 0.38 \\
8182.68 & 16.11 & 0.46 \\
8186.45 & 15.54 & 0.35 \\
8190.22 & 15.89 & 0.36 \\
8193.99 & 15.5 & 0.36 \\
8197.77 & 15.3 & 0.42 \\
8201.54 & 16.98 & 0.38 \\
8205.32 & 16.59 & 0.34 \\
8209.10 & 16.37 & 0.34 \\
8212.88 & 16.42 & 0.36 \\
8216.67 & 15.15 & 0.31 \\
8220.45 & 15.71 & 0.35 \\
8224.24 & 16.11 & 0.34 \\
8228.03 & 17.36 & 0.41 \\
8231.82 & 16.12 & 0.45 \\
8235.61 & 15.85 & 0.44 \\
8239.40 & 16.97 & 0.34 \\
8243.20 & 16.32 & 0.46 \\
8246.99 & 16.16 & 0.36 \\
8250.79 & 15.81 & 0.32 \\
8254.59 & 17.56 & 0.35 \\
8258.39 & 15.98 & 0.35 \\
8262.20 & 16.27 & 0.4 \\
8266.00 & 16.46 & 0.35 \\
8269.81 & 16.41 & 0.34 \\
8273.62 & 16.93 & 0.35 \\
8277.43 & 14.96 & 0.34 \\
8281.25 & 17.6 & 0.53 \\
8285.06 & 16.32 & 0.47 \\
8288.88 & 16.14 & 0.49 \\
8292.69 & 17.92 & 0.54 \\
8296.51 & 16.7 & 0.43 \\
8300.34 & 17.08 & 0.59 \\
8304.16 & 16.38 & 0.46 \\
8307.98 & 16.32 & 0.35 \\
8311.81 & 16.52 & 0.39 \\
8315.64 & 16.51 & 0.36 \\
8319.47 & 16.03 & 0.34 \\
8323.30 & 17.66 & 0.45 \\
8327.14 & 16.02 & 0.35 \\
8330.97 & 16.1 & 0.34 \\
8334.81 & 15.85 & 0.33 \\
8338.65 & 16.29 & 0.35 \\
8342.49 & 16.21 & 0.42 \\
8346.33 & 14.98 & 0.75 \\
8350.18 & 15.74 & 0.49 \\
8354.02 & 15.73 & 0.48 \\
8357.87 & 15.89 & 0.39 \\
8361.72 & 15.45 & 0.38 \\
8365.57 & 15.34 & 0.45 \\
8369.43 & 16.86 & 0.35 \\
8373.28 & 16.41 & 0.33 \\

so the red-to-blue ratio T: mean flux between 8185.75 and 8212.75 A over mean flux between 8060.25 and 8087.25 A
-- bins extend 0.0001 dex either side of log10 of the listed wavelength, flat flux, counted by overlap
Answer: 1.0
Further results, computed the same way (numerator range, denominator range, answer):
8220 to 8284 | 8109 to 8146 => 0.98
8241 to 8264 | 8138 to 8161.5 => 0.99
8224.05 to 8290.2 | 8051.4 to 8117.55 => 0.99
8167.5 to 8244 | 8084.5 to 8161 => 0.98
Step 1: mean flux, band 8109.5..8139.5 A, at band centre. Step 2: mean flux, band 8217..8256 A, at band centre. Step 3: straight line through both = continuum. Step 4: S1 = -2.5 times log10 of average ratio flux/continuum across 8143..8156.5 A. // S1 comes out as 0.03 mag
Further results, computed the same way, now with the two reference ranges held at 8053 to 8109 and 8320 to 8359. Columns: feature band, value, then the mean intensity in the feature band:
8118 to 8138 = -0.03 mag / 16.8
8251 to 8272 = -0.02 mag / 16.5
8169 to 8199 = 0.01 mag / 16.1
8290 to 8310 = -0.05 mag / 16.9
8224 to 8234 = -0.02 mag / 16.6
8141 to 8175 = -0.03 mag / 16.8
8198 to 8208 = -0.02 mag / 16.5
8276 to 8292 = -0.02 mag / 16.4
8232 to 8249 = -0.01 mag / 16.3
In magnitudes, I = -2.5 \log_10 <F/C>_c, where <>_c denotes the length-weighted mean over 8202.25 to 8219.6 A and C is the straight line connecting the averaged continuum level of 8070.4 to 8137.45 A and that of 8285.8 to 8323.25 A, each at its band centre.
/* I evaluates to 0.03 mag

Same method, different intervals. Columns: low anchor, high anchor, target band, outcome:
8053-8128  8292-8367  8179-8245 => 0.016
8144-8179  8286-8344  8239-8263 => 0.017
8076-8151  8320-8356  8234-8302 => -0.022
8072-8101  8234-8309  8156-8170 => -0.079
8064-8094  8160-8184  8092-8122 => -0.013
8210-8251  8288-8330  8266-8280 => 0.016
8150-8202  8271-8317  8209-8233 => 0.026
